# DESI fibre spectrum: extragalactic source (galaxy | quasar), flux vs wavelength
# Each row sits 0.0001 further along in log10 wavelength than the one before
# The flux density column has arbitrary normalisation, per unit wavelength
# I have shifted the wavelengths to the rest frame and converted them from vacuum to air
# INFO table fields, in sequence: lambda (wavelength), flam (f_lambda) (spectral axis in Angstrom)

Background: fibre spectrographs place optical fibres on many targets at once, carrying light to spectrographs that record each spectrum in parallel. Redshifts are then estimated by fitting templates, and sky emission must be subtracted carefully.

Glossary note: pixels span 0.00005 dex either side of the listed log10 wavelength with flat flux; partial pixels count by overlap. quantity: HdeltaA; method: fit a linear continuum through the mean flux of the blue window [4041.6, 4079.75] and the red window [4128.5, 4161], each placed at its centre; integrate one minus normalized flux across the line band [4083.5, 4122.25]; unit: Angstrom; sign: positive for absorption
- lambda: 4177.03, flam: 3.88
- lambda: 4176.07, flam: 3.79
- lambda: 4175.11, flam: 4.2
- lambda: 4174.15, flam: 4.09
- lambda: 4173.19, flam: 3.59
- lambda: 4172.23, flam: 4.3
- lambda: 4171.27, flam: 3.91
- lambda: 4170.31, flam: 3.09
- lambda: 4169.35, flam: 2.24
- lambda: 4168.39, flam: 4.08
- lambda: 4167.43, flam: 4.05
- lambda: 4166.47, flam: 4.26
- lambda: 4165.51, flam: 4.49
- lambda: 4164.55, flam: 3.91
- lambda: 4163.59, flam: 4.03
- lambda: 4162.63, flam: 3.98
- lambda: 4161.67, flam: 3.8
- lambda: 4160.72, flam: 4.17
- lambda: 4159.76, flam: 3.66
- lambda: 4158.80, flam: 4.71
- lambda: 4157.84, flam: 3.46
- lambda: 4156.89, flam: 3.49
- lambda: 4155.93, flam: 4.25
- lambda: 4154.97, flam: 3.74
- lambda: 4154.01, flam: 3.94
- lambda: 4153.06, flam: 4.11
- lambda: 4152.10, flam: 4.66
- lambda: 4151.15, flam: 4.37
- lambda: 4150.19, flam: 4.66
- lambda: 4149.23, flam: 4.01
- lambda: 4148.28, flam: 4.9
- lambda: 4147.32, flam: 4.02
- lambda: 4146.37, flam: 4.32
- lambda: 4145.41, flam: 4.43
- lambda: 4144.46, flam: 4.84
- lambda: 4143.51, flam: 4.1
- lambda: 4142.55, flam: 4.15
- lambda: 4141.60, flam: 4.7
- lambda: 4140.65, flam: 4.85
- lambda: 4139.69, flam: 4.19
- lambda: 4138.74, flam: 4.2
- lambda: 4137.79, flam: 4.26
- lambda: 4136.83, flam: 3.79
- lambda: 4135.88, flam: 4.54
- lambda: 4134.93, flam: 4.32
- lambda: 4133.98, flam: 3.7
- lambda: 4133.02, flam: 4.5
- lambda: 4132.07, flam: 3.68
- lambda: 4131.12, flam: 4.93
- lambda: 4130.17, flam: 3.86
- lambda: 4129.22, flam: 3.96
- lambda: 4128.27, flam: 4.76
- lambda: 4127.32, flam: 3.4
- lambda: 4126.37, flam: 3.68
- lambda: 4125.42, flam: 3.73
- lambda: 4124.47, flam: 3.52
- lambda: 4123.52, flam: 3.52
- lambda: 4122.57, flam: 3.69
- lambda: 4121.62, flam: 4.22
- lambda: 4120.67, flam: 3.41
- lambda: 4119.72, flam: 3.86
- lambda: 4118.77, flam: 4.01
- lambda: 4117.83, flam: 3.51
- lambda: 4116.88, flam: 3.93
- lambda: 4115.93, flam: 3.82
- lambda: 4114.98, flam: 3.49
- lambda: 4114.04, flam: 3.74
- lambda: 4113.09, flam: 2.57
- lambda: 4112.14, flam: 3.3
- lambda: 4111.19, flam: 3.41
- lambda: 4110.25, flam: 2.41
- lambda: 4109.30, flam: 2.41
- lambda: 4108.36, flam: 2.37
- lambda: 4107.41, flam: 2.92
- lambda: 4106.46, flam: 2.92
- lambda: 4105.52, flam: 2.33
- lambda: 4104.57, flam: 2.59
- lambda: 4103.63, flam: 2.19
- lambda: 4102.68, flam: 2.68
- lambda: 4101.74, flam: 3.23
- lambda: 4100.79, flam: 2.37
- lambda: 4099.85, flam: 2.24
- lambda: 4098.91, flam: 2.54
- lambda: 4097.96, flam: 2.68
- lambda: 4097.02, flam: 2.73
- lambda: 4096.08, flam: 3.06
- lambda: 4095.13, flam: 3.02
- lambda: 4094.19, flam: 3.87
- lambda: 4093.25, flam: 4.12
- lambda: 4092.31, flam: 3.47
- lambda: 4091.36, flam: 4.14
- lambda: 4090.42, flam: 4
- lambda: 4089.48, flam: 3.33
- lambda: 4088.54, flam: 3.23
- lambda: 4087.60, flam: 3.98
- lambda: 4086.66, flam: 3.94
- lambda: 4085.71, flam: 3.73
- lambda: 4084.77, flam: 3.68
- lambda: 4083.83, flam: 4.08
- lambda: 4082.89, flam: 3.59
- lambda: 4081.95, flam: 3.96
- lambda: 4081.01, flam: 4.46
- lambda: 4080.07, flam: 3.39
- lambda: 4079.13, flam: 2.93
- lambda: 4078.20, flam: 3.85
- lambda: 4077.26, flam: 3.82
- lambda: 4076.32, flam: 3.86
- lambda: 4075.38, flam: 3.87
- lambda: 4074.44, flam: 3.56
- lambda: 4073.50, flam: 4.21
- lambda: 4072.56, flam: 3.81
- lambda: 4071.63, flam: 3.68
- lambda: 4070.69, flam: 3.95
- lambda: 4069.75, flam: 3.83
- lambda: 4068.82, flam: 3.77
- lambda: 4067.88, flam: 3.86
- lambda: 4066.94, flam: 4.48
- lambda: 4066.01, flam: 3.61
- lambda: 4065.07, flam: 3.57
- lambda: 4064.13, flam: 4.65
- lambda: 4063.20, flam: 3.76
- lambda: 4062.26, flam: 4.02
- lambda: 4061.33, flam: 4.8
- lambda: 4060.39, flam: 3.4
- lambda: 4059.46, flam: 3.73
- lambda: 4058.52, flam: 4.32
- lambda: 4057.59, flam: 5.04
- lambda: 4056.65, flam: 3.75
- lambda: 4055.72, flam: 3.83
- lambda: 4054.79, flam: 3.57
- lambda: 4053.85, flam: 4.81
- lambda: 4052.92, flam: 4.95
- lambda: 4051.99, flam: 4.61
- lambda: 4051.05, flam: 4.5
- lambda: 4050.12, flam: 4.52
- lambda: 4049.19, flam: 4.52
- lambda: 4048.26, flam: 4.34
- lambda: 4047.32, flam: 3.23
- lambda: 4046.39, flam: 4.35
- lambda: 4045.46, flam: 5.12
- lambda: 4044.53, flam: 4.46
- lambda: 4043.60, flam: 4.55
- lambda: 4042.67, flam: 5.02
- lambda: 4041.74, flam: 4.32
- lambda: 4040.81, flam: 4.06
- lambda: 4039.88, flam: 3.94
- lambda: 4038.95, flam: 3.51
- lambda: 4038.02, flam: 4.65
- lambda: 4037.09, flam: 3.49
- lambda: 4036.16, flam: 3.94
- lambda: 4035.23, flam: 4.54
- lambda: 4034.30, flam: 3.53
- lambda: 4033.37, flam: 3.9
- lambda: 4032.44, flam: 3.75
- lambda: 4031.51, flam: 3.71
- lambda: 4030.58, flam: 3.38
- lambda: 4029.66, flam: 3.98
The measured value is 8.5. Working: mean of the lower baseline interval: 4.11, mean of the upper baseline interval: 4.22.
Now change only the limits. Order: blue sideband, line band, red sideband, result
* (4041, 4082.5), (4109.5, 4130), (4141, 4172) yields 2.4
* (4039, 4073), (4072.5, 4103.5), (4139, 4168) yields 5.3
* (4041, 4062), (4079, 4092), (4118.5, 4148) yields 1.5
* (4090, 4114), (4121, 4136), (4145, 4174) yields -2.3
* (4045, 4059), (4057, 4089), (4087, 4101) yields -0.7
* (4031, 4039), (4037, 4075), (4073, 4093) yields -3.1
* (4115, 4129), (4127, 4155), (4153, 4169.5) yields -3.0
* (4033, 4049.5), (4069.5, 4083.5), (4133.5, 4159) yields 1.4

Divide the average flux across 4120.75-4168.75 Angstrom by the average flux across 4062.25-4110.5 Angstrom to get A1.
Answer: 1.2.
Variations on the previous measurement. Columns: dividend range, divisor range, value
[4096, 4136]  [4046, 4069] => 0.81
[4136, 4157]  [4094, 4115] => 1.53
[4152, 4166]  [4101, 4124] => 1.26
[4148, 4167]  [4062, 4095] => 1.08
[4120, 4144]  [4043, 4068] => 0.96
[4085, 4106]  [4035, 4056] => 0.74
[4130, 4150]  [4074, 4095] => 1.15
